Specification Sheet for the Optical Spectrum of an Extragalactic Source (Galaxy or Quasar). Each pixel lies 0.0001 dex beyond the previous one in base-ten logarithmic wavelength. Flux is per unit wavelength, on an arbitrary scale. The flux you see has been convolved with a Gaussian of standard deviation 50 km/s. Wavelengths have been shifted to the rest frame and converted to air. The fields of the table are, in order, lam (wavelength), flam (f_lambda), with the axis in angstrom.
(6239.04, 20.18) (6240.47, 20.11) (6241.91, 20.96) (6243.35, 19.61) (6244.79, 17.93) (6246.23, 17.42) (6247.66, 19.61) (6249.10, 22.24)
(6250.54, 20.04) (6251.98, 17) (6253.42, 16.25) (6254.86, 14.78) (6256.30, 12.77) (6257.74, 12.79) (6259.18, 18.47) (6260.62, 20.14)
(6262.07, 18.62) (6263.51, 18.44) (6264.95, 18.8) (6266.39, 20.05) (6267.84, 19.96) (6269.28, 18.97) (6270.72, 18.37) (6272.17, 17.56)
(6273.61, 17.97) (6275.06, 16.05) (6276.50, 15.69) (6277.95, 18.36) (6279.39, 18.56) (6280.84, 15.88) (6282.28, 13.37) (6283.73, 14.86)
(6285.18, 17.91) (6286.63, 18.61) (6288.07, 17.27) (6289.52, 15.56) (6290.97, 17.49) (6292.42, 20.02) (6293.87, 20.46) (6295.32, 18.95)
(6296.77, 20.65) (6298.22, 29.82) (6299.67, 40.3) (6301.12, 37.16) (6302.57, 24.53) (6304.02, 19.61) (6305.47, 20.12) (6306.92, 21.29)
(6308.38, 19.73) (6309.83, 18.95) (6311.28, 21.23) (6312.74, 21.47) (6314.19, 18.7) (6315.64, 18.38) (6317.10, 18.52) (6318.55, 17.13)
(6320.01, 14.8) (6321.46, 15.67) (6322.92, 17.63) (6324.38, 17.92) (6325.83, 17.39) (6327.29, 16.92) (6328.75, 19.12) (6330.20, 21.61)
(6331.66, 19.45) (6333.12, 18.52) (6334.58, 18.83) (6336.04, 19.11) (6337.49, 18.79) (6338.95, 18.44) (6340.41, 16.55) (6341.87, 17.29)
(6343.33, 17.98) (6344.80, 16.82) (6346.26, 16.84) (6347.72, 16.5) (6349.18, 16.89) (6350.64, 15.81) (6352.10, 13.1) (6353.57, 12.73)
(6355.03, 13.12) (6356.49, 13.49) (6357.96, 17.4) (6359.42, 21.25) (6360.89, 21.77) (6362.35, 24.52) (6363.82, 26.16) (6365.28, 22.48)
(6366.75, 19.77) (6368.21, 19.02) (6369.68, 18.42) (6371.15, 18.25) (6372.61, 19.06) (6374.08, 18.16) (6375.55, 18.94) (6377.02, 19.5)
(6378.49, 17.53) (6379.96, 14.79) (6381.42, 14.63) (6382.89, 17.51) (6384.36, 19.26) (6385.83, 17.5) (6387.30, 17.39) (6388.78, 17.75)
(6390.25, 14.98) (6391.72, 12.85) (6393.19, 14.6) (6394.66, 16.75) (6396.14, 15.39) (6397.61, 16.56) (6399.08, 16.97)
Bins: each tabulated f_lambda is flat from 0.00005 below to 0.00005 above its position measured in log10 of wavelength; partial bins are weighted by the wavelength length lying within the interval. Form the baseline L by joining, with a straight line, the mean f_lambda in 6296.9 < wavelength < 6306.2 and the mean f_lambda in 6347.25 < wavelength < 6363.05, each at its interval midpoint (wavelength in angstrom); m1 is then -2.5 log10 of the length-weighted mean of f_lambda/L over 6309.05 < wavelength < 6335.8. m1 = 0.27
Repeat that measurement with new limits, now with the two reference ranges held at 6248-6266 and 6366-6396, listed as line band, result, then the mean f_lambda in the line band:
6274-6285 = 0.08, 16.3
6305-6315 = -0.16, 20.2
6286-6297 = -0.06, 18.5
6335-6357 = 0.07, 16.3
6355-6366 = -0.18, 20.5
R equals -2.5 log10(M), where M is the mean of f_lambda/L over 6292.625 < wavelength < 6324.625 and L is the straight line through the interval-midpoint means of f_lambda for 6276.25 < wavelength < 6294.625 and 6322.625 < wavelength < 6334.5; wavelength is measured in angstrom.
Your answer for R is -0.20 mag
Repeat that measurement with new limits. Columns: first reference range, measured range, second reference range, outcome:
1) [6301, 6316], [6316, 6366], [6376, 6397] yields 0.08 mag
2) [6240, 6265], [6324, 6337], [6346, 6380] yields -0.04 mag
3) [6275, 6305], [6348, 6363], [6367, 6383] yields 0.09 mag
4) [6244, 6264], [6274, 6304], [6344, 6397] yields -0.17 mag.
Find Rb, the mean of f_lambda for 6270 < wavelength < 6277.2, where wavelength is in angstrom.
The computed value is 17.1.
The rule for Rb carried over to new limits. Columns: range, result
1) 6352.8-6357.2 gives 13.1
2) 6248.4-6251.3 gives 21.1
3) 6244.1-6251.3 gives 19.5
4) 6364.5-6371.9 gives 19.7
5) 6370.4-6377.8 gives 18.8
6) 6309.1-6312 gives 20.1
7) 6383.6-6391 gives 17.4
